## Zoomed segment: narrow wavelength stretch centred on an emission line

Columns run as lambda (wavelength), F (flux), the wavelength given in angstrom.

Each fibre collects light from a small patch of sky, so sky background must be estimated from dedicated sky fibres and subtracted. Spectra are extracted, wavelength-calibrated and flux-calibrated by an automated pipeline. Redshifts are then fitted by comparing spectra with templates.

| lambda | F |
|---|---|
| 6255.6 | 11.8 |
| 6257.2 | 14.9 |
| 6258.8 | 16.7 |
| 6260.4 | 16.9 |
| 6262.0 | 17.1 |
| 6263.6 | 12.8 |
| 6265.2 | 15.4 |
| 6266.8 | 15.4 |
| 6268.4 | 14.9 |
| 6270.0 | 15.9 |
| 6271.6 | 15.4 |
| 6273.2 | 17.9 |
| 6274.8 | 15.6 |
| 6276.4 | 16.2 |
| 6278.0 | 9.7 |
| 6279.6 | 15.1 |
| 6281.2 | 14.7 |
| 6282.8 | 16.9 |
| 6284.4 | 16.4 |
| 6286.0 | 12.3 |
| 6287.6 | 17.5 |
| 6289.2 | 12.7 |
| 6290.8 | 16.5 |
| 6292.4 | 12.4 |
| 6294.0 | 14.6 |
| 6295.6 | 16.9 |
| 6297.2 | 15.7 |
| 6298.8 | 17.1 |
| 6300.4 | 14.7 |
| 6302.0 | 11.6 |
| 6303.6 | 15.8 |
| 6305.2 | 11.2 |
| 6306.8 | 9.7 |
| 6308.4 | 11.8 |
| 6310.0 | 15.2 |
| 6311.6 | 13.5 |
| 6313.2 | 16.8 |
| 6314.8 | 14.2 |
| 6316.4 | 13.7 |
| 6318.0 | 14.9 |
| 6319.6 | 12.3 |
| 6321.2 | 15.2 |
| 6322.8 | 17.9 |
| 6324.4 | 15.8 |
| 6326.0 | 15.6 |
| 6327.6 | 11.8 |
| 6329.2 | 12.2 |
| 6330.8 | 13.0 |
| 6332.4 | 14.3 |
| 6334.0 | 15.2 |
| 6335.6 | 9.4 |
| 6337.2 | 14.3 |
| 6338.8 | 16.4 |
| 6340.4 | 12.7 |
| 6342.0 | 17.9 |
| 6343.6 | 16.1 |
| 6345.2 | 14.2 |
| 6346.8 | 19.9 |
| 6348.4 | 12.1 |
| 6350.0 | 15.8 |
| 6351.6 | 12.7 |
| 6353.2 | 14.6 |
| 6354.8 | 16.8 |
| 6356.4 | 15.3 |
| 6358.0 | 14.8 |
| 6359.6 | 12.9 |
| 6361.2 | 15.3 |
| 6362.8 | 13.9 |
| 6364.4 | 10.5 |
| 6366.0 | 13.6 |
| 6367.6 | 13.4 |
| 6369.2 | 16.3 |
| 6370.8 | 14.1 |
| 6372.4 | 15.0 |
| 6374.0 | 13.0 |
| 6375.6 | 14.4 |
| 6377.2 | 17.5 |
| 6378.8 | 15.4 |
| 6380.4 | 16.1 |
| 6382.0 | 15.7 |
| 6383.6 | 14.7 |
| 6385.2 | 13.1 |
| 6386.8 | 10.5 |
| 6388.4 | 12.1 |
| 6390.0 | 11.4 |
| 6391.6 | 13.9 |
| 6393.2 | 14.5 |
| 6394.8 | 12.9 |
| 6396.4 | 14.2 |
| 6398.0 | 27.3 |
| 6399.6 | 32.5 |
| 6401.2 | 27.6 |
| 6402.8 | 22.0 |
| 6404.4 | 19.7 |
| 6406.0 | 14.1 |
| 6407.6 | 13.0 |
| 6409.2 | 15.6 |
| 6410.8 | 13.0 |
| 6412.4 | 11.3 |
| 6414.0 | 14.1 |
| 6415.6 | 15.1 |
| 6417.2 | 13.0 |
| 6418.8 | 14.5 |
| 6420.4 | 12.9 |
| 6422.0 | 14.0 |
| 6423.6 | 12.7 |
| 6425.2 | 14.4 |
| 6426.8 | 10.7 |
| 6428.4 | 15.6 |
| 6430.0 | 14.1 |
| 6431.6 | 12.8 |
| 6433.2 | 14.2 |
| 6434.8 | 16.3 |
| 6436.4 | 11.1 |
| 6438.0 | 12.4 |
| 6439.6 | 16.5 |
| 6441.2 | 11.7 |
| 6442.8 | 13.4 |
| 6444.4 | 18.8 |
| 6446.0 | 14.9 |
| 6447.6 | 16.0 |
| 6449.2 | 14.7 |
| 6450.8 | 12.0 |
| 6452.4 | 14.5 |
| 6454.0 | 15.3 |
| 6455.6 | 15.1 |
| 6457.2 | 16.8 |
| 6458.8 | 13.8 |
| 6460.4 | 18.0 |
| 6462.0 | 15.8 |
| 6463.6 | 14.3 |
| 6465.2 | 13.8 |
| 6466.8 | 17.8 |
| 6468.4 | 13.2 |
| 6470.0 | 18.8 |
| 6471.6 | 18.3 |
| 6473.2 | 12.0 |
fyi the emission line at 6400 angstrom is Hbeta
